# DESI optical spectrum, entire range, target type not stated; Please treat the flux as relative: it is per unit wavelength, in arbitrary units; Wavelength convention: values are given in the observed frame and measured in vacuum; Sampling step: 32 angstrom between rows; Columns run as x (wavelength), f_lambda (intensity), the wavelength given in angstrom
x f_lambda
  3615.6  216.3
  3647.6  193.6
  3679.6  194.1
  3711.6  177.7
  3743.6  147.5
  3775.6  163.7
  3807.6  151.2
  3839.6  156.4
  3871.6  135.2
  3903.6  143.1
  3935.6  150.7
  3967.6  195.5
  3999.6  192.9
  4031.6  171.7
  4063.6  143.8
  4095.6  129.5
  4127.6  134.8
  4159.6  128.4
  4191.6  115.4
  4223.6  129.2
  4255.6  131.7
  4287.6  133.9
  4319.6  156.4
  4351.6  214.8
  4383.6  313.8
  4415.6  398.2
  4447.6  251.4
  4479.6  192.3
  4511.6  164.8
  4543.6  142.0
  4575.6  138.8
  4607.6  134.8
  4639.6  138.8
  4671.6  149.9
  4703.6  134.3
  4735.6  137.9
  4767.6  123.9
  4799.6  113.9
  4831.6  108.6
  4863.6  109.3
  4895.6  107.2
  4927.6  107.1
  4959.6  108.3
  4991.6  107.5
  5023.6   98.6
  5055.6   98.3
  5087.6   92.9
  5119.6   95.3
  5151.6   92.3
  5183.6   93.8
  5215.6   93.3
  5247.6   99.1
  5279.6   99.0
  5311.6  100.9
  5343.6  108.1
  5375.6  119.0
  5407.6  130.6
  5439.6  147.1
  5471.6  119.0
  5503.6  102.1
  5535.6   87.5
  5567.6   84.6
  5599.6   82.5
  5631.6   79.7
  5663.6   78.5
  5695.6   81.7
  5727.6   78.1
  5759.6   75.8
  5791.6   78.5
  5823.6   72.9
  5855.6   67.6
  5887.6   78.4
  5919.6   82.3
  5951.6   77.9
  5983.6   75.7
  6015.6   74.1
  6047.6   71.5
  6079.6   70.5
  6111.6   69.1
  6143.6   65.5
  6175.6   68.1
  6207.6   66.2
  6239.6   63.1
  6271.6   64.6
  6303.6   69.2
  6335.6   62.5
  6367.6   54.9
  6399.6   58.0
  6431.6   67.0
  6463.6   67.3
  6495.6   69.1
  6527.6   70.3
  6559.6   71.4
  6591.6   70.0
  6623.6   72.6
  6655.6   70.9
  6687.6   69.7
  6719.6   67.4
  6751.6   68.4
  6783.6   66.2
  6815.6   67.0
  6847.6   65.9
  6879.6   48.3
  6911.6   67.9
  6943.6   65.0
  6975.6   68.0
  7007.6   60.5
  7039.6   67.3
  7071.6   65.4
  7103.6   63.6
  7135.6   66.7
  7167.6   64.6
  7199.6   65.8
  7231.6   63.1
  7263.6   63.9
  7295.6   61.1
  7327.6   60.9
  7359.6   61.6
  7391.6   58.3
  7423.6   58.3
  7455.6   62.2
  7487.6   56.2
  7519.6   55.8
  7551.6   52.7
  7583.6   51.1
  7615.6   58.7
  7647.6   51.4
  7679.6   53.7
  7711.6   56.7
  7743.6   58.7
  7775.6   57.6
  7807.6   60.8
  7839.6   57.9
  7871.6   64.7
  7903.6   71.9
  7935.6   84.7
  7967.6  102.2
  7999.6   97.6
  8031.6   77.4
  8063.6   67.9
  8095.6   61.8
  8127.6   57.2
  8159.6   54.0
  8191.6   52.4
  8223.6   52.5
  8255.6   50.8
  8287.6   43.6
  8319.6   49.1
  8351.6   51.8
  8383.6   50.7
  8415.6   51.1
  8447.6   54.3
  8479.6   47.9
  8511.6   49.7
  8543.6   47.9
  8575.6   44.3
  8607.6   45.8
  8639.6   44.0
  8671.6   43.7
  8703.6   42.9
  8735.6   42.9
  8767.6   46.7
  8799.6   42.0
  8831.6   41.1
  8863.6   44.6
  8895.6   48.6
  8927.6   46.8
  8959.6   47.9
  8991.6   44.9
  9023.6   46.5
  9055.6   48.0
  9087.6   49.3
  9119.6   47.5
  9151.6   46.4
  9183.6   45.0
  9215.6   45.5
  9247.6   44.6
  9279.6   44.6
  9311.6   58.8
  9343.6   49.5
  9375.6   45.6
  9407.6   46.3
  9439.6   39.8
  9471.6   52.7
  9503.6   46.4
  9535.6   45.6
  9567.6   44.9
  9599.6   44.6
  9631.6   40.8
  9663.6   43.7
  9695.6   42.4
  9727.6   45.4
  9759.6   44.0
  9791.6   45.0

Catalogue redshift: 1.85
